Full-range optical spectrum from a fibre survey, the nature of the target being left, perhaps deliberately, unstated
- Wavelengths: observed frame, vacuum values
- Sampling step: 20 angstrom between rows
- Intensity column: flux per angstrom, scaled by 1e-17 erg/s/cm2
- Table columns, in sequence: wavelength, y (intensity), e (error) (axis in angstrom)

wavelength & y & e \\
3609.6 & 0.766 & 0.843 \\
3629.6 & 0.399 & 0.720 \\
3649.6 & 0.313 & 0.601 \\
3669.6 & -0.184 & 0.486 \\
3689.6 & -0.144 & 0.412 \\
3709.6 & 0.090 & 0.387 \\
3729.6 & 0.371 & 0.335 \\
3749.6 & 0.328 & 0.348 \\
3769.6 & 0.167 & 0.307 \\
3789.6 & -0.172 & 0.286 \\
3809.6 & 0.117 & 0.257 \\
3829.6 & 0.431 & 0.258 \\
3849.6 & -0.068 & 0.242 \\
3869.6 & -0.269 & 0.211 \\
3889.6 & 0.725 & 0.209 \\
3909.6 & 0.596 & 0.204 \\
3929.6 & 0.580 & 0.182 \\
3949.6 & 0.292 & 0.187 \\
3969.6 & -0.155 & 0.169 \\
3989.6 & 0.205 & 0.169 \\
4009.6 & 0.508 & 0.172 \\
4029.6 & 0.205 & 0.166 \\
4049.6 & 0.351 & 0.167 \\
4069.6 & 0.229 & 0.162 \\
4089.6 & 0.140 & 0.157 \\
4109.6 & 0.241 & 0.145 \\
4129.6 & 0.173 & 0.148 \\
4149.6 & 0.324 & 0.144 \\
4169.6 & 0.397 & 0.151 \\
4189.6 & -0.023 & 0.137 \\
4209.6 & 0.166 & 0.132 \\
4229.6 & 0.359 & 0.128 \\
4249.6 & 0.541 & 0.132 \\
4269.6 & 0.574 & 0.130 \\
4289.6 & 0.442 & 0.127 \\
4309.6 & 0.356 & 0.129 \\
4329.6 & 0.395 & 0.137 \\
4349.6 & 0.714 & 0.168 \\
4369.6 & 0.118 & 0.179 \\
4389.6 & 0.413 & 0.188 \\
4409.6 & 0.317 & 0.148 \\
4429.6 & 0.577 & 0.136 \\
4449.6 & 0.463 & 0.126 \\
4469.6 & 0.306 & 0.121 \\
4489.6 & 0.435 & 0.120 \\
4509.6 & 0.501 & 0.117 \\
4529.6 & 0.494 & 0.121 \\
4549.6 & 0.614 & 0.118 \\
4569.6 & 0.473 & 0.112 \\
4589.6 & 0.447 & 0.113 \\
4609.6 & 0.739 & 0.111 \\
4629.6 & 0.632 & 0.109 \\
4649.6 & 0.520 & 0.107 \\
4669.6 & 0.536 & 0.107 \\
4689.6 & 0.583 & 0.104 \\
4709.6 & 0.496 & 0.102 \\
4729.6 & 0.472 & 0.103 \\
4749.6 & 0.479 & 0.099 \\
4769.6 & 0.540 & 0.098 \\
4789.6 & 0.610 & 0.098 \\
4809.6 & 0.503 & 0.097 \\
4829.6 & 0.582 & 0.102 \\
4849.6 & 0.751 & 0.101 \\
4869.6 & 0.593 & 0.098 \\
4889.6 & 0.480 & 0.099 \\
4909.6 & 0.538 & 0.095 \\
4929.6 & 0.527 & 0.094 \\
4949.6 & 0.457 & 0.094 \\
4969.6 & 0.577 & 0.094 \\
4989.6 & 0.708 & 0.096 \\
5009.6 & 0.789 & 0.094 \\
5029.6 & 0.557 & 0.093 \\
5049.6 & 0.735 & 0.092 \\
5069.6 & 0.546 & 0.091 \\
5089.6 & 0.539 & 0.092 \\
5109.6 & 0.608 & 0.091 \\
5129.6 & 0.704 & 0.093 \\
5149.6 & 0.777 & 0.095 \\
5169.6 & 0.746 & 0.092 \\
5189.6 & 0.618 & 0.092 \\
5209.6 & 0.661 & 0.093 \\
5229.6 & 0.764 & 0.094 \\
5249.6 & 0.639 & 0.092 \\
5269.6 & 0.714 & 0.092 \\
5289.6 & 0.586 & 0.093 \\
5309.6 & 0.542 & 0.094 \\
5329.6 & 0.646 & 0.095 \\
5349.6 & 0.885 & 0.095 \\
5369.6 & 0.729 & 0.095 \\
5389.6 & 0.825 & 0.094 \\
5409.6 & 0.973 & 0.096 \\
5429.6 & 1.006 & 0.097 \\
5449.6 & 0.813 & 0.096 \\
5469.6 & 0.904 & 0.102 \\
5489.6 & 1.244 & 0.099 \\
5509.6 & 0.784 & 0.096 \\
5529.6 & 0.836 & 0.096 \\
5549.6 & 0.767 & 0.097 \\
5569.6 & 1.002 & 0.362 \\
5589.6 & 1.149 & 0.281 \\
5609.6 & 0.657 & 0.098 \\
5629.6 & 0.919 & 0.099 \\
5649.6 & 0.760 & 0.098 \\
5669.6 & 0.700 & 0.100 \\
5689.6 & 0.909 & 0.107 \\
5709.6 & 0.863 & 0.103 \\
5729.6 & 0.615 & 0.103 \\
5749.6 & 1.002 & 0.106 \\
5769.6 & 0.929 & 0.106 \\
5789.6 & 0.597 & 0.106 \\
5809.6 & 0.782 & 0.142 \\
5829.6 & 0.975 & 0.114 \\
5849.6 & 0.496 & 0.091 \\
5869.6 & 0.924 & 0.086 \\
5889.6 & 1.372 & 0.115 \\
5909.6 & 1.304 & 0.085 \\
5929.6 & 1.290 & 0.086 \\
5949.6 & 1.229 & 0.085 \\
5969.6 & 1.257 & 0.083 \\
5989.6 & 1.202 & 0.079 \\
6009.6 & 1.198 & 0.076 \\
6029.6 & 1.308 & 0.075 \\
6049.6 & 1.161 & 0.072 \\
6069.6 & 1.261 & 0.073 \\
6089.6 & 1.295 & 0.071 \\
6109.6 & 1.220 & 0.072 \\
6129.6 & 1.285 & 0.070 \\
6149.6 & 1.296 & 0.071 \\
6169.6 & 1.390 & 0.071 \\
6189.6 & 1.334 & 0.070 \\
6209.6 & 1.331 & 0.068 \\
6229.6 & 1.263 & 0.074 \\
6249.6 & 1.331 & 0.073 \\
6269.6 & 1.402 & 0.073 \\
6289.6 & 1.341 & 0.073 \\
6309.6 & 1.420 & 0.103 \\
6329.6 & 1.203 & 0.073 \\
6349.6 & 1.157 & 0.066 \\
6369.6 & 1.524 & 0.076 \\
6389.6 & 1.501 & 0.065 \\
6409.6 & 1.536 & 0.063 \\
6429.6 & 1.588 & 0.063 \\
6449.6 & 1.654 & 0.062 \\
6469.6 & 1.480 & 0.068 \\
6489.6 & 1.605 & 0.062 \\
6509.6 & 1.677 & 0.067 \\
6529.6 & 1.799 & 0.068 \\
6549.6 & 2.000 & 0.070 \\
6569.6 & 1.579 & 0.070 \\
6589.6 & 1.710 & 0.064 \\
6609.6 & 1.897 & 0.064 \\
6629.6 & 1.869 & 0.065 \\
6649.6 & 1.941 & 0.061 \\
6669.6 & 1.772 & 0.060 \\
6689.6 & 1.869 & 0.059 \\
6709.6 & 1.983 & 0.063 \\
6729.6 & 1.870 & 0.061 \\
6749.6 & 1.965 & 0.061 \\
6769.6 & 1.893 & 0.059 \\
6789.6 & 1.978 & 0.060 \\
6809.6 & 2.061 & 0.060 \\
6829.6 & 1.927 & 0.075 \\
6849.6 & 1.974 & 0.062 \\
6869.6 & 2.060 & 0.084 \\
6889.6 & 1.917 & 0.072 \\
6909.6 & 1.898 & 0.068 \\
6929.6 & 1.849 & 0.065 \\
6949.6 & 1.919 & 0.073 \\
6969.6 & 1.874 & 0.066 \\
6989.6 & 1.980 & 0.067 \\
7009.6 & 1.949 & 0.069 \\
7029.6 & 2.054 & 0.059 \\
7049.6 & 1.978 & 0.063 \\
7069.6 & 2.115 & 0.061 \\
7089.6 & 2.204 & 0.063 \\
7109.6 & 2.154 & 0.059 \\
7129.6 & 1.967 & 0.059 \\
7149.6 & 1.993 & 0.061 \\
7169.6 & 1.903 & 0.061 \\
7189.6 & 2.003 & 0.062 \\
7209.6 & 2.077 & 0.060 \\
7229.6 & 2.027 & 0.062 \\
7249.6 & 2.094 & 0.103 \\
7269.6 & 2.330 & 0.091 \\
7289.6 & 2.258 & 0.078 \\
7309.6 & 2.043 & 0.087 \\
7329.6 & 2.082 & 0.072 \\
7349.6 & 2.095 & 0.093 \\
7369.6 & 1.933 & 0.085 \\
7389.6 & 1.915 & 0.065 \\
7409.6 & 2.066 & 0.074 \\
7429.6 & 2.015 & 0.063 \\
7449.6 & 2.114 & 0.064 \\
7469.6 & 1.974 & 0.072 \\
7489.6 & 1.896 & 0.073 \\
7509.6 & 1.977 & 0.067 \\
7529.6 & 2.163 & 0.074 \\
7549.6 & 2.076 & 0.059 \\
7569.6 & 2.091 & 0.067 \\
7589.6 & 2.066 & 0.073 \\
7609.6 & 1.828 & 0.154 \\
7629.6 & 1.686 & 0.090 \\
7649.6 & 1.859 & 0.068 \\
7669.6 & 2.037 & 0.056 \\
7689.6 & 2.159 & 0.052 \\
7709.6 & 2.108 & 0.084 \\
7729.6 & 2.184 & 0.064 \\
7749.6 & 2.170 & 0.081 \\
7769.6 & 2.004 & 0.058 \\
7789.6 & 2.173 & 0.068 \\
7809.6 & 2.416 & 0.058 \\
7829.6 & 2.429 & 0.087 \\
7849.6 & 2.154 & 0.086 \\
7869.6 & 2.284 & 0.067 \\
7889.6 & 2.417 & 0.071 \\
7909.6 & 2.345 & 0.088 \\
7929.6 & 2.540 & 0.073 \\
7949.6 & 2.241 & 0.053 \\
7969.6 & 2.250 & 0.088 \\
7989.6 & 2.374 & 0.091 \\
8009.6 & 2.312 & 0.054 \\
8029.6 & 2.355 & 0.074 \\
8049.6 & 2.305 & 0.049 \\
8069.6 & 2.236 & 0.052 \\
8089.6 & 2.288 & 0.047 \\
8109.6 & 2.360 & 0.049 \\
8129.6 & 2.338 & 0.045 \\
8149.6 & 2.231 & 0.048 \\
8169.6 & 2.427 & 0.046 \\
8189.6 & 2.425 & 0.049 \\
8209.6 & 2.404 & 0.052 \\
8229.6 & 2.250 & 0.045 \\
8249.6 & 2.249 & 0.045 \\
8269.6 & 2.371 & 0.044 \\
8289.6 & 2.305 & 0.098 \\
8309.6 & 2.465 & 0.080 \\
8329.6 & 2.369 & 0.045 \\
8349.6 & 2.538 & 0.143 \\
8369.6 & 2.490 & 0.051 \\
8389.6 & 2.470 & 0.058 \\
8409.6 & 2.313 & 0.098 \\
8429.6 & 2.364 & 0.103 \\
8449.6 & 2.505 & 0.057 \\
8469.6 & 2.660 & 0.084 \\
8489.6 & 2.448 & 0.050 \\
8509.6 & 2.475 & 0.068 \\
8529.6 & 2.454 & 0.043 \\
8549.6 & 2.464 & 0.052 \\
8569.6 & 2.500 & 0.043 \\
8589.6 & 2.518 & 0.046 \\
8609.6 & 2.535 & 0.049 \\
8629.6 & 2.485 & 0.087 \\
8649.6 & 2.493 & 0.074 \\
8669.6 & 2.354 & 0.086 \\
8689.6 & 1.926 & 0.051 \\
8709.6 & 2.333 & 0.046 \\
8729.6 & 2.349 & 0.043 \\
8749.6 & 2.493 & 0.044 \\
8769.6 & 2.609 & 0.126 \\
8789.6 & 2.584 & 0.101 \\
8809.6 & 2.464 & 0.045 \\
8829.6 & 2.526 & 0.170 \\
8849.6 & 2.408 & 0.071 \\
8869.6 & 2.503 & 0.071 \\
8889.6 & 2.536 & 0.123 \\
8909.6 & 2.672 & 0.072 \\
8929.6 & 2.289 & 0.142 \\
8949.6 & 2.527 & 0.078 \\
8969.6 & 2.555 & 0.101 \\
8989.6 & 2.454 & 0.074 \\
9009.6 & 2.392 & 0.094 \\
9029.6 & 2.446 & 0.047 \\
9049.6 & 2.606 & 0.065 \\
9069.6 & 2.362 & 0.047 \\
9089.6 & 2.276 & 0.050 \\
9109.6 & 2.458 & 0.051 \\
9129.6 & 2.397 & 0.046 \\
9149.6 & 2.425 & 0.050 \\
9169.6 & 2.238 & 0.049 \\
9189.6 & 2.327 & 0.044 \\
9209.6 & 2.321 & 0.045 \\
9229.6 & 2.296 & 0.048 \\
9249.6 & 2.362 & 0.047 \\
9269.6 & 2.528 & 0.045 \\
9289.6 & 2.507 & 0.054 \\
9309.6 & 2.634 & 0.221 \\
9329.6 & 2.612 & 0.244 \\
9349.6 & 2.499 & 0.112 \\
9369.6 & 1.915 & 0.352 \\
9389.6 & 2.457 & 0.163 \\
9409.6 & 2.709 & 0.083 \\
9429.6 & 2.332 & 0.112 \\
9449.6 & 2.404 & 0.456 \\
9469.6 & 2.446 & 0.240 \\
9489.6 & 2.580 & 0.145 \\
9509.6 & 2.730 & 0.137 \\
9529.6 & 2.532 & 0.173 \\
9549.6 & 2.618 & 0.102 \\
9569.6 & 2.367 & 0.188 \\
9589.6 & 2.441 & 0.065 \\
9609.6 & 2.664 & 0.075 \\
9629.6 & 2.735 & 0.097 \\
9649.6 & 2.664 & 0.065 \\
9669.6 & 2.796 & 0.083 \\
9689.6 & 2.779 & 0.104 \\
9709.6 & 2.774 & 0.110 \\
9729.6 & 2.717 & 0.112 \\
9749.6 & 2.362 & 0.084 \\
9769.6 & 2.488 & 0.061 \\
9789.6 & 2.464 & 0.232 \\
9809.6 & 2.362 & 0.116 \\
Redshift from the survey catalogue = 0.47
